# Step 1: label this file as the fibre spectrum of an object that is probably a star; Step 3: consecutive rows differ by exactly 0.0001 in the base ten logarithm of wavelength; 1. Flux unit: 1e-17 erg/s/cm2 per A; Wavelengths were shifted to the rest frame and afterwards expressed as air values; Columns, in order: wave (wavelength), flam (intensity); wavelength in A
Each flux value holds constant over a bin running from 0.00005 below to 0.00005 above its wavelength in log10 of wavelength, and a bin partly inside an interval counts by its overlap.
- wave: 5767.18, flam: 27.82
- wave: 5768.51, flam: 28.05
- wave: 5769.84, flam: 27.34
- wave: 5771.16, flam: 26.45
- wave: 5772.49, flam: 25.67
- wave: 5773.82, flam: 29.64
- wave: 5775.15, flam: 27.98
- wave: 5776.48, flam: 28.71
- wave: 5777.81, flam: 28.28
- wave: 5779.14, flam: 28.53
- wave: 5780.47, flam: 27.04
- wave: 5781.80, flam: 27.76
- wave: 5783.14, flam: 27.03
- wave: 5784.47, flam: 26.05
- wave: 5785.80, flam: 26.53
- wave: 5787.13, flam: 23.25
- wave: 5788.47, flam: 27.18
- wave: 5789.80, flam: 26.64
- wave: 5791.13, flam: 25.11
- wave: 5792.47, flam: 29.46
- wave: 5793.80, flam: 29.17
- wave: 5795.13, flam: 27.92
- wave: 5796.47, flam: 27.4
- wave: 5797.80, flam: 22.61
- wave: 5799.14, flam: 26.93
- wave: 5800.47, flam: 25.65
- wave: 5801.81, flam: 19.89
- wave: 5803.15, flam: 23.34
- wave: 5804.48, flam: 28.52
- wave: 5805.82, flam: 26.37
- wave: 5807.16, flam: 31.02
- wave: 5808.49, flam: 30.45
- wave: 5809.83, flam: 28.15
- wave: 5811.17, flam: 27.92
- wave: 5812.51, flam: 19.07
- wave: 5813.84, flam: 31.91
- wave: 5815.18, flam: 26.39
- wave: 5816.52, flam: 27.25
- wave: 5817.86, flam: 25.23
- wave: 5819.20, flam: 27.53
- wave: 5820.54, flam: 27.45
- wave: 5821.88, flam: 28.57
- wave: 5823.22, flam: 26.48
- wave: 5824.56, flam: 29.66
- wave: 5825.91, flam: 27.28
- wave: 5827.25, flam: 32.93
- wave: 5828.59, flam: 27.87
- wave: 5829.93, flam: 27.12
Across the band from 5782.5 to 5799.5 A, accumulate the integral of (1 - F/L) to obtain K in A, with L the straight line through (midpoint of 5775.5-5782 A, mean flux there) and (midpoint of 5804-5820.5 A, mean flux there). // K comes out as 0.8 A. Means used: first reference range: 28.1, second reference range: 27.5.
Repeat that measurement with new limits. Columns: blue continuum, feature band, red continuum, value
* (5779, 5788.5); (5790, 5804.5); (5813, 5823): 0.55 A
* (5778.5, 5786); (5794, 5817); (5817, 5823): 0.50 A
